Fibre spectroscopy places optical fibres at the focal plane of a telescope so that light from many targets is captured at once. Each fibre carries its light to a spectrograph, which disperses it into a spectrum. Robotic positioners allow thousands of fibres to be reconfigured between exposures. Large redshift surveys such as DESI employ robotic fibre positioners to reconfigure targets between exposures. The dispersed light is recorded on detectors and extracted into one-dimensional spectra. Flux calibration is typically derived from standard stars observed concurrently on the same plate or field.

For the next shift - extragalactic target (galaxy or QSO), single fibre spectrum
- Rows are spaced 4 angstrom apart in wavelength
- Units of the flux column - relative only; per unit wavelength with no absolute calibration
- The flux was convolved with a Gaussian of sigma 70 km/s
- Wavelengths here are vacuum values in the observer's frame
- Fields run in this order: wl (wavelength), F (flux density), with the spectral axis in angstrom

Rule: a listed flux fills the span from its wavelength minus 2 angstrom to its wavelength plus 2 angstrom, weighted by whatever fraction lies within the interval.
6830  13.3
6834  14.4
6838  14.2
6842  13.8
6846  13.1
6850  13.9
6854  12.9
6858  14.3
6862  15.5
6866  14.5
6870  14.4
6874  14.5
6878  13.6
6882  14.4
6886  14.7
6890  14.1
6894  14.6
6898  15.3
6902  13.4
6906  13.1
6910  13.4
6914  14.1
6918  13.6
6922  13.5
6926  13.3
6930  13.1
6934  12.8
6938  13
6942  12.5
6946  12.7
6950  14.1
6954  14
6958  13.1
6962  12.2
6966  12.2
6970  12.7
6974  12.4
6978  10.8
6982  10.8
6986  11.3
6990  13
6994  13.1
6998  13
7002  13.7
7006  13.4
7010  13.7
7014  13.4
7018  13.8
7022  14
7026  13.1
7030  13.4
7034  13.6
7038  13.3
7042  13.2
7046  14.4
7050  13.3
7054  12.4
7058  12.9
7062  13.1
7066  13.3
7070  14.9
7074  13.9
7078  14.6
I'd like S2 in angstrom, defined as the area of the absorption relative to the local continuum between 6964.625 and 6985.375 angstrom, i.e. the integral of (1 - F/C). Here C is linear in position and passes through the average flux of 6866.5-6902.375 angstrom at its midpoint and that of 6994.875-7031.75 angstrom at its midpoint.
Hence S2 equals 3.0 angstrom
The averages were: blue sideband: 14.4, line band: 11.7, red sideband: 13.5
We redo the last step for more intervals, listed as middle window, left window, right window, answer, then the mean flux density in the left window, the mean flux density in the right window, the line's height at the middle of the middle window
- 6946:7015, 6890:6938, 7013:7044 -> 4.1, 13.6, 13.5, 13.5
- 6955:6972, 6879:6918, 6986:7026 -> 1.2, 14.1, 13.3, 13.6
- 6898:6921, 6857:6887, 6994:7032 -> 0.9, 14.5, 13.5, 14.2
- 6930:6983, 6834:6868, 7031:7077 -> 4.4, 14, 13.5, 13.8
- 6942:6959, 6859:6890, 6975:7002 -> -0.6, 14.5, 12.1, 12.9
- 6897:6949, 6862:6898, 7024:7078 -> 3.2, 14.5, 13.5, 14.2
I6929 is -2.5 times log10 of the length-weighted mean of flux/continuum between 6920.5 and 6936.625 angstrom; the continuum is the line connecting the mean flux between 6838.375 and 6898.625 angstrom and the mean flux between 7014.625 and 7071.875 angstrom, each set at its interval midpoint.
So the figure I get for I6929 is 0.06 mag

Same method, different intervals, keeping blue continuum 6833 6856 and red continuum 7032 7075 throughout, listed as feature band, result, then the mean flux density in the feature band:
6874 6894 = -0.05 mag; 14.3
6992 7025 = 0.00 mag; 13.5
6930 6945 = 0.06 mag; 12.8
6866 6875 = -0.06 mag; 14.5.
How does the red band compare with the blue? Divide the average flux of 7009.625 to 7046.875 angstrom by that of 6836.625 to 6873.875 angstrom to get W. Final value 1.0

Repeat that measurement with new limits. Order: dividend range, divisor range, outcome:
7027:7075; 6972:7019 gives 1.06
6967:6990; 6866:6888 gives 0.82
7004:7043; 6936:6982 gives 1.07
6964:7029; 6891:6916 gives 0.91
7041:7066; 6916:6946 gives 1.01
